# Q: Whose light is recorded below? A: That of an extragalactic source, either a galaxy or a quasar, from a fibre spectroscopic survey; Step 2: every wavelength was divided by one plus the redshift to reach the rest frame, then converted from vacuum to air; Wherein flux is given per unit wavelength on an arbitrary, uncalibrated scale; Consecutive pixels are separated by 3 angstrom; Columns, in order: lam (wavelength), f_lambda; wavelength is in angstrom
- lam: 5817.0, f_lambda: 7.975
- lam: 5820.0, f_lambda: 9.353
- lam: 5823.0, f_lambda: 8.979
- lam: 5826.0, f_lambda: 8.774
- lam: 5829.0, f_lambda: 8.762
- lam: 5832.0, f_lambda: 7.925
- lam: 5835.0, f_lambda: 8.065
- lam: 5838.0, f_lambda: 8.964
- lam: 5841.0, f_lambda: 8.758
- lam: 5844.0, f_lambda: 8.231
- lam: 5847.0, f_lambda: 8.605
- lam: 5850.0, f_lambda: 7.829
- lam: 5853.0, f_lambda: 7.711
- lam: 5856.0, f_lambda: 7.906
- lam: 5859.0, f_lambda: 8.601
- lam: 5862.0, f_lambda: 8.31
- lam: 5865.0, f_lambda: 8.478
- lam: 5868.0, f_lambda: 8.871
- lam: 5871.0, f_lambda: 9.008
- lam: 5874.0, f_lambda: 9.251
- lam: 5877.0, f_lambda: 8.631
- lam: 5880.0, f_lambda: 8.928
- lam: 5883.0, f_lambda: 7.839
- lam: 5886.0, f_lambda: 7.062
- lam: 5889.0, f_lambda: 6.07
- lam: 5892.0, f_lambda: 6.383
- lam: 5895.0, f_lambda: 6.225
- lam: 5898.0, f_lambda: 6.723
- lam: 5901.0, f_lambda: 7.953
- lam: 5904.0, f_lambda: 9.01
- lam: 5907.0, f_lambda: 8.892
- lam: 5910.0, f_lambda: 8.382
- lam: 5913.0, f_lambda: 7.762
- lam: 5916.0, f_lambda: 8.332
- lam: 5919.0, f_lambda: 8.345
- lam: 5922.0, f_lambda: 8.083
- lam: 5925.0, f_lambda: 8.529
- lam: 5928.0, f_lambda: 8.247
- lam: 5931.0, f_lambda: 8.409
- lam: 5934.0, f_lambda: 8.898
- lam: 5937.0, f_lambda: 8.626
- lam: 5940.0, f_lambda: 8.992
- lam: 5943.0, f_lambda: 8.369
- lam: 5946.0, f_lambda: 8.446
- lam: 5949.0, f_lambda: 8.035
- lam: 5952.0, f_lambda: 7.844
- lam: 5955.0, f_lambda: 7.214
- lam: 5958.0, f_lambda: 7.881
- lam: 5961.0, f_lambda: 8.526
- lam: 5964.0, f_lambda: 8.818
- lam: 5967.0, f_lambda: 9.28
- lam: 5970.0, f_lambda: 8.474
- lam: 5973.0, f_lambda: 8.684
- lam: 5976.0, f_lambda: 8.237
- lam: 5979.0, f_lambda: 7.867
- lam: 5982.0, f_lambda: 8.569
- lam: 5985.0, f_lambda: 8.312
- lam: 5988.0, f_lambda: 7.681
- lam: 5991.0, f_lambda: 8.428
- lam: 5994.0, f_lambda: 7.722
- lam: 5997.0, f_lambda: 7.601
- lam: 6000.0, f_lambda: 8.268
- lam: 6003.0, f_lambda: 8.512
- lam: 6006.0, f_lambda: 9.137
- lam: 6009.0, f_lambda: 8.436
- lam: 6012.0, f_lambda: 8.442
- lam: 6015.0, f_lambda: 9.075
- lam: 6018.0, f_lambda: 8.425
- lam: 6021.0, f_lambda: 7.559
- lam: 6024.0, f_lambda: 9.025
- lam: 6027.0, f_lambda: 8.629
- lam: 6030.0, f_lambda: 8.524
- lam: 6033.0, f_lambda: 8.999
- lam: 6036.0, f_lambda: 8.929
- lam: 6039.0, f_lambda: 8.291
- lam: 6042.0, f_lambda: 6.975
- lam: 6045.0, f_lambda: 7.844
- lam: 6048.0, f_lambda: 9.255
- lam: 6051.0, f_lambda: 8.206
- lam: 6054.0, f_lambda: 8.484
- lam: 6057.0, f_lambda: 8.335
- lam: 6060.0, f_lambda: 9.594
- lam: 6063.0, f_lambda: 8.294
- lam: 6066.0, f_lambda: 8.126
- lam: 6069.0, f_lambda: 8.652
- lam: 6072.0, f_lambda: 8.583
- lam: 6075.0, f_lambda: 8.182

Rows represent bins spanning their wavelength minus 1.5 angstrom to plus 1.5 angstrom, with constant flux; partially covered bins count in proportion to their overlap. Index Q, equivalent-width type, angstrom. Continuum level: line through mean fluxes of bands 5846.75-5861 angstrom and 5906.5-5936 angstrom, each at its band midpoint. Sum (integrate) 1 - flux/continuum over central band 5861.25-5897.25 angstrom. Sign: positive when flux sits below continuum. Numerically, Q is 1.3 angstrom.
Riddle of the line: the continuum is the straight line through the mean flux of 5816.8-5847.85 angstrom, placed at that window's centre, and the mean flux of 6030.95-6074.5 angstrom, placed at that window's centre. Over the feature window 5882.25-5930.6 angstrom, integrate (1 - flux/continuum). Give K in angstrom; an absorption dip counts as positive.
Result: 4.5 angstrom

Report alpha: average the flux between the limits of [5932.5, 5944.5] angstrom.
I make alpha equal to 8.72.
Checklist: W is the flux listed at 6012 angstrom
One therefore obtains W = 8.442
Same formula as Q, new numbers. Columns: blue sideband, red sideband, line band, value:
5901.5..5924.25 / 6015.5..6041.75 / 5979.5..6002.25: 1.00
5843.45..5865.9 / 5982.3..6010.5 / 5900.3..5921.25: -0.43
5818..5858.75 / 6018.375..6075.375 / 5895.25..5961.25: 1.91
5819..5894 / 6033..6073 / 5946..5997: 0.99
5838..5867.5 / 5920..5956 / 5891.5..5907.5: 1.55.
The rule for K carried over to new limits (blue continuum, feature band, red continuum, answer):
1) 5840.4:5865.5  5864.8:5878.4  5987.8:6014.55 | -1.0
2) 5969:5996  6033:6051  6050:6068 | 0.3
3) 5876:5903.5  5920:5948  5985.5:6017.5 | -2.7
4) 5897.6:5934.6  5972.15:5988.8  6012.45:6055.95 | 0.3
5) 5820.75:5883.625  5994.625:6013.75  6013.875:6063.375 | 0.3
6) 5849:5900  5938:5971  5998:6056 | -0.7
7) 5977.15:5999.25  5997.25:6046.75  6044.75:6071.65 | -0.8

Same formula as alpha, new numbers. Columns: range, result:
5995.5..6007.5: 8.38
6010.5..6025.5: 8.51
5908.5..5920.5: 8.21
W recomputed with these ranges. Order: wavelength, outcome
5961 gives 8.526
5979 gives 7.867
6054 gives 8.484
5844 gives 8.231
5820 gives 9.353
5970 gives 8.474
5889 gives 6.07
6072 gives 8.583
